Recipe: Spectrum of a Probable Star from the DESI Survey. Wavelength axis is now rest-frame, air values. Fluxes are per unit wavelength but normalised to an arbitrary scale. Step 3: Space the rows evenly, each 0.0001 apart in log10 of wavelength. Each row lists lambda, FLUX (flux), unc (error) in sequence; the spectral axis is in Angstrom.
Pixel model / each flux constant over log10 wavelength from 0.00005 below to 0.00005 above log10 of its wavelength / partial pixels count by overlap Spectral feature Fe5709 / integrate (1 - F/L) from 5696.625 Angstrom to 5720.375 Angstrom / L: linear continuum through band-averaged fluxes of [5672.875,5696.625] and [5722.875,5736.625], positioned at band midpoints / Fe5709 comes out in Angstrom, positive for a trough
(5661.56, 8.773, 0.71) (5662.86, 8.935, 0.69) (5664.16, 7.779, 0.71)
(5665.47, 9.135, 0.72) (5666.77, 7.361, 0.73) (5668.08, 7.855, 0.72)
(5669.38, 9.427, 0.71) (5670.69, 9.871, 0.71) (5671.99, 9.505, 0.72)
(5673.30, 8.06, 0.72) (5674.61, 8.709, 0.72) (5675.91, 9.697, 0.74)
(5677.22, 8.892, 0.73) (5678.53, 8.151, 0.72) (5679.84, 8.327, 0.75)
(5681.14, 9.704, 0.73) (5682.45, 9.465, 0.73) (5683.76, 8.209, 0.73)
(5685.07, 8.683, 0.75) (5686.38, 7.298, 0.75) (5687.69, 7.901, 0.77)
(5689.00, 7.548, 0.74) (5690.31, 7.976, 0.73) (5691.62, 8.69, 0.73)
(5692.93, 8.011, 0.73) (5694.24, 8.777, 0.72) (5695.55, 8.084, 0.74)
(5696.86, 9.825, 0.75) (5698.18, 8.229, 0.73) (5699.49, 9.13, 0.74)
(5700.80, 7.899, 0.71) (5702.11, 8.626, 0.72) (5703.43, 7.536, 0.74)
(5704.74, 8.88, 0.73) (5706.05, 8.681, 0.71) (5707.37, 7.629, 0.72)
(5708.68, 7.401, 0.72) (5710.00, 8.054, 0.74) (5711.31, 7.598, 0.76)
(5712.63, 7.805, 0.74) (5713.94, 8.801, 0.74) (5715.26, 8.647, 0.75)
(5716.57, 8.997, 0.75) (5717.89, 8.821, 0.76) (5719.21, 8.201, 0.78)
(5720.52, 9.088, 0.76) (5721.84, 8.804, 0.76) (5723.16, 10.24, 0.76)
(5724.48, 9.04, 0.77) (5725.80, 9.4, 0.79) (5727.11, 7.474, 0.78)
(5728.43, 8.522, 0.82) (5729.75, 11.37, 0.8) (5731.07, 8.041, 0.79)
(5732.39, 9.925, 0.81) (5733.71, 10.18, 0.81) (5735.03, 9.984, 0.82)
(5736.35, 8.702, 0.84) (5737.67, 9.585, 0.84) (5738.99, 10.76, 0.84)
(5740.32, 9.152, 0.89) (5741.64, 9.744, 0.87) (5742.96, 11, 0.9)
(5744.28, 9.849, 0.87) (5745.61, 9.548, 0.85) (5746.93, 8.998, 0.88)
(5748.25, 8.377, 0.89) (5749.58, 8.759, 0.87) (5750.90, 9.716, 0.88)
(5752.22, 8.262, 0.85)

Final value 1.5 Angstrom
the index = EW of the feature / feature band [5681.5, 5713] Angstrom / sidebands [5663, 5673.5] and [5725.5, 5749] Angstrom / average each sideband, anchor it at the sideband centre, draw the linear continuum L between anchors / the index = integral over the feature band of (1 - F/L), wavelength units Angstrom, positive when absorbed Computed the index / 2.6 Angstrom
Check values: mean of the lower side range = 8.66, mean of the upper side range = 9.48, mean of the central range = 8.26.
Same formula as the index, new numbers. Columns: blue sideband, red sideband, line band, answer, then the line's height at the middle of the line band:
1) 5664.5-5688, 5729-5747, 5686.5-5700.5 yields 0.98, 8.99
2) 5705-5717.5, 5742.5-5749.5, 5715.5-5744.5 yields -1.65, 8.88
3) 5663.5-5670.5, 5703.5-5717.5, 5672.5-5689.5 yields -0.35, 8.36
